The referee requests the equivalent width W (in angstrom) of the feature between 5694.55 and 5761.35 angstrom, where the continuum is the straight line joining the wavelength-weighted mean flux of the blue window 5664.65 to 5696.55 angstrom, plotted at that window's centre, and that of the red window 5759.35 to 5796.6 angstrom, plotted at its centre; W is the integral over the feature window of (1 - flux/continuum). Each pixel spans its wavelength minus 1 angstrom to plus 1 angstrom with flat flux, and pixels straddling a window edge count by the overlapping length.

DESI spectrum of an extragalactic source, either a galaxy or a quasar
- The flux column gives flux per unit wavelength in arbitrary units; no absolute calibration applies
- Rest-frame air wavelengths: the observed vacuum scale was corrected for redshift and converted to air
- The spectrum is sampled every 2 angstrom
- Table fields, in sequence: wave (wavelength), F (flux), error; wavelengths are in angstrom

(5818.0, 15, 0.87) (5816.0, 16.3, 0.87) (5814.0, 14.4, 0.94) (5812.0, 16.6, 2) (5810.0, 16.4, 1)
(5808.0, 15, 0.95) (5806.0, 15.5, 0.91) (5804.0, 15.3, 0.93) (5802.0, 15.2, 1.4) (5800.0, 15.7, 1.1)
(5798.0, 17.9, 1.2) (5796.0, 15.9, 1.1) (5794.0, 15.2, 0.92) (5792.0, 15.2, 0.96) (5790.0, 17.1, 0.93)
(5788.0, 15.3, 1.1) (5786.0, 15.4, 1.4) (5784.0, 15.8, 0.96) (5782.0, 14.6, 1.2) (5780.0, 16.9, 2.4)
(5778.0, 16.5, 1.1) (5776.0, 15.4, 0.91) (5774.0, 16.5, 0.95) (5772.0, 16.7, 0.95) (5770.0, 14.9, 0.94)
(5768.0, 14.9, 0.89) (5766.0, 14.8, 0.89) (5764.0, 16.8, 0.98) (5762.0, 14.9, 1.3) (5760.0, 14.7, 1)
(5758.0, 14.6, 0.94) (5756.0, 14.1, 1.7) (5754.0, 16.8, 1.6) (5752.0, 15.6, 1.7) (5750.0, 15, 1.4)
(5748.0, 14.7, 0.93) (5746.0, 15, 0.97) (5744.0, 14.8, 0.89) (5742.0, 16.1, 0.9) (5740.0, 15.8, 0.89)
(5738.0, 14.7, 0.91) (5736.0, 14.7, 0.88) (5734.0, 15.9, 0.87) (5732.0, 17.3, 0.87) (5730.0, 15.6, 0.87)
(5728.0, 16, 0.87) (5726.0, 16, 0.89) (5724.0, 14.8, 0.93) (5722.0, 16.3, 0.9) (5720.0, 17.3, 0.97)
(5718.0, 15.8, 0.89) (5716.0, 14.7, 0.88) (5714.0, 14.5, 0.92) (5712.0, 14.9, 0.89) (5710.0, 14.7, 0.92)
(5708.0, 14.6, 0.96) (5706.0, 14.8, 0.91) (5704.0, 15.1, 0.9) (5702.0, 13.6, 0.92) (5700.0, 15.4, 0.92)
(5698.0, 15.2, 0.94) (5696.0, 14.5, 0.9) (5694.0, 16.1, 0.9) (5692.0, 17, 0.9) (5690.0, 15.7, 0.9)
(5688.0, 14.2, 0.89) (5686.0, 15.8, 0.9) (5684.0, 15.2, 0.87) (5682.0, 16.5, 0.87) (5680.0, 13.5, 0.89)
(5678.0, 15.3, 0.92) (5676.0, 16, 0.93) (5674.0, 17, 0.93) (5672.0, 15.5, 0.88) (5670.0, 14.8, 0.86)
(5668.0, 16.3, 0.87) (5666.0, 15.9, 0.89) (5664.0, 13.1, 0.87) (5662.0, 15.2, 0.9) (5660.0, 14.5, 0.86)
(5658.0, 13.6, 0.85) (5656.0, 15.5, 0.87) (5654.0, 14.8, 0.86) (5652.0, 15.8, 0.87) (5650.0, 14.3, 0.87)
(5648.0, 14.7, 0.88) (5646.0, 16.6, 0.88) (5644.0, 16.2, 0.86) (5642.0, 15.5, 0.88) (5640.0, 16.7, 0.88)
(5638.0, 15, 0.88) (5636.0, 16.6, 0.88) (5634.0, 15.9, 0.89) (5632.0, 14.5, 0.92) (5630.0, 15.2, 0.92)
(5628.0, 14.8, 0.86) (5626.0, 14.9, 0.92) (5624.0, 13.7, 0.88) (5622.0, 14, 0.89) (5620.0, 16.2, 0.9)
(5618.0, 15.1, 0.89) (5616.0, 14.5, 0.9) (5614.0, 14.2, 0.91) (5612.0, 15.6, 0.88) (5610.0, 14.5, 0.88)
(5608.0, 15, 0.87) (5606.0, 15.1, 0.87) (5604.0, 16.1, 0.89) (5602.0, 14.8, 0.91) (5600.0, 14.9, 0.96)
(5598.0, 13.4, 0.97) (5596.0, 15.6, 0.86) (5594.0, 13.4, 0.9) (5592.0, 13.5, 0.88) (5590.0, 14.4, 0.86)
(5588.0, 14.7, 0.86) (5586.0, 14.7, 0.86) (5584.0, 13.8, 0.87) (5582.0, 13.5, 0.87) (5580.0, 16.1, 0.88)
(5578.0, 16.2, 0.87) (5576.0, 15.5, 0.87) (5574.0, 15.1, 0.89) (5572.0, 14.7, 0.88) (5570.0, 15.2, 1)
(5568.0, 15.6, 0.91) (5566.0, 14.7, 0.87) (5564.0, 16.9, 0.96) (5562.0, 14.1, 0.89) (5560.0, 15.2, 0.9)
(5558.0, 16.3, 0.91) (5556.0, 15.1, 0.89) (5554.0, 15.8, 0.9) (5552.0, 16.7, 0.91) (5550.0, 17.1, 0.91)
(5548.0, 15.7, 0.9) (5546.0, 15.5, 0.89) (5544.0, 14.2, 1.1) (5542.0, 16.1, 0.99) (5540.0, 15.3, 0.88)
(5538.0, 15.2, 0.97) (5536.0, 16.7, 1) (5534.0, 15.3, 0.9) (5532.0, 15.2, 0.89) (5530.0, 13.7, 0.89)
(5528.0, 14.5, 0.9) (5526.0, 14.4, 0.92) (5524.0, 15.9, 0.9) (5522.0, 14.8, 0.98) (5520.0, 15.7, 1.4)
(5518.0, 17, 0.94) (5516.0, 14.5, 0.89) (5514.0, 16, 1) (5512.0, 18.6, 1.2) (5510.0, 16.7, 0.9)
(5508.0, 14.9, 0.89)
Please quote 1.50 angstrom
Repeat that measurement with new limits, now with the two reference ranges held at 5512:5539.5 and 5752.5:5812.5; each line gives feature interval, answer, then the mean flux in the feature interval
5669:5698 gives 0.2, 15.5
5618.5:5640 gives 0.5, 15.2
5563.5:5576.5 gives 0.1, 15.3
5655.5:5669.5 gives 0.6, 14.8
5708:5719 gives 0.5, 14.9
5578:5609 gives 1.7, 14.7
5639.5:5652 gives -0.1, 15.6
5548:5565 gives -0.5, 15.9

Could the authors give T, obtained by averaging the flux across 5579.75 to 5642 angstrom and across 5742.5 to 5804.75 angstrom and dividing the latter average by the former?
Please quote 1.05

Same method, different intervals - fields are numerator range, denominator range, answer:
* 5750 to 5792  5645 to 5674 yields 1.03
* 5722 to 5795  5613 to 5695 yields 1.02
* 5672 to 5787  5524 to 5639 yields 1.02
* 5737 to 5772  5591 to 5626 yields 1.04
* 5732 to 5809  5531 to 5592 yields 1.01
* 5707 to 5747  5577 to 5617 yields 1.05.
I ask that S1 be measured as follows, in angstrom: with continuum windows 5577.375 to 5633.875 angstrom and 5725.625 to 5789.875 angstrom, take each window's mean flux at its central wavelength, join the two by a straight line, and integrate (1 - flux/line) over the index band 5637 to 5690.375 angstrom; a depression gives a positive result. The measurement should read -0.9 angstrom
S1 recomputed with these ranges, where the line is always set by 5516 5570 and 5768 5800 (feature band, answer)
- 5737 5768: 1.2 angstrom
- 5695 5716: 1.4 angstrom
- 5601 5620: 0.7 angstrom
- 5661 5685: 0.5 angstrom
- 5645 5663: 0.8 angstrom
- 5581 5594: 1.3 angstrom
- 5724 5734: -0.2 angstrom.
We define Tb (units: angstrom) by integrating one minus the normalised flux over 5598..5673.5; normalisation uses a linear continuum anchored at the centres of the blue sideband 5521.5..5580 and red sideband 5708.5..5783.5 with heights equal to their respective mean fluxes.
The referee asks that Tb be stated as 1.6 angstrom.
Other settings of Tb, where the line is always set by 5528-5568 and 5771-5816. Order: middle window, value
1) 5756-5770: 0.69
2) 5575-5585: 0.33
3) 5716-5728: -0.14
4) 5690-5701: 0.04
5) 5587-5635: 2.57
